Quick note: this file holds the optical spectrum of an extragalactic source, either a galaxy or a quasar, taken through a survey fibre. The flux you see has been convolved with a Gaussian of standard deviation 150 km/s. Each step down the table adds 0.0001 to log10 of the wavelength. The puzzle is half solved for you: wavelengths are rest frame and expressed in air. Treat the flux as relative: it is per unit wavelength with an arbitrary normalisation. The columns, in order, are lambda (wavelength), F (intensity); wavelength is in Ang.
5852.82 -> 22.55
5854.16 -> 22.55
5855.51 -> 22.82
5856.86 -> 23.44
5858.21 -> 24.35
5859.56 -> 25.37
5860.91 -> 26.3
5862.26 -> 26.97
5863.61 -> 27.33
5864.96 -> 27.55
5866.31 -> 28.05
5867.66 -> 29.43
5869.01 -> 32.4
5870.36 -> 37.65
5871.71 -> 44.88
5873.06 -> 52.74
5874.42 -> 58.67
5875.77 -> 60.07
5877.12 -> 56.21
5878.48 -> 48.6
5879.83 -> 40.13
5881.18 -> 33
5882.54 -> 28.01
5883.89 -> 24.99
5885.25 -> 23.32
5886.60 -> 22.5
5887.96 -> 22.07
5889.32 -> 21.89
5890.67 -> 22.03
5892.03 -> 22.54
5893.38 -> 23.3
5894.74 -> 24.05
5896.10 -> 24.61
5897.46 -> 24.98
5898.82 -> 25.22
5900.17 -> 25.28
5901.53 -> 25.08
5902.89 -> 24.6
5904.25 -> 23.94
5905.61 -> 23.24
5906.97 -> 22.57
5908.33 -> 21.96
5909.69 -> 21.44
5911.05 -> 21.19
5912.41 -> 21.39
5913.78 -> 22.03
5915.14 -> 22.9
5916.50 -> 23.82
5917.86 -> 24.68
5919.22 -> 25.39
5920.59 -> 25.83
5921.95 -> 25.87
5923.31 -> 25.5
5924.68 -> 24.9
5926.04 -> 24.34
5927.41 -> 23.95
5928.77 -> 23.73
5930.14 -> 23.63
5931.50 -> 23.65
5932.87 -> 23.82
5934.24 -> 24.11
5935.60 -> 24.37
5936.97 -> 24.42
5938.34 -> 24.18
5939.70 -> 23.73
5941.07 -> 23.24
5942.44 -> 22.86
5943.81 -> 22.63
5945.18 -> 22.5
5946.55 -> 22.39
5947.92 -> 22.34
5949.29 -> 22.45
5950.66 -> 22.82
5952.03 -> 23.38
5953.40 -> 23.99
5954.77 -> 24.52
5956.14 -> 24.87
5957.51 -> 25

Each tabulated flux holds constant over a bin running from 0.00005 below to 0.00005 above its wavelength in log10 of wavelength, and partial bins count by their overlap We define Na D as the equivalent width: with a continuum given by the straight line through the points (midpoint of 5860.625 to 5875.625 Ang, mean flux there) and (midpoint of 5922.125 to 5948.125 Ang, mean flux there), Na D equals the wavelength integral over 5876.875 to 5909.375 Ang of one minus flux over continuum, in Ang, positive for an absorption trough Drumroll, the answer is 5.4 Ang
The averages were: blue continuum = 36.8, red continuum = 23.8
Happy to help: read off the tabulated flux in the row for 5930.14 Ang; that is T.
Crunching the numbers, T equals 23.63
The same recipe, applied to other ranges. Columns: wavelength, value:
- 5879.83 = 40.13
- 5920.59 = 25.83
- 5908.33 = 21.96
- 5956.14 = 24.87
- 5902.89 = 24.6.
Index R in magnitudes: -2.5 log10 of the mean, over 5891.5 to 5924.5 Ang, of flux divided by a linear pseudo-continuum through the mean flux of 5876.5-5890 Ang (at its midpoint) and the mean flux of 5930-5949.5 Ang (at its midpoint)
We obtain 0.179 mag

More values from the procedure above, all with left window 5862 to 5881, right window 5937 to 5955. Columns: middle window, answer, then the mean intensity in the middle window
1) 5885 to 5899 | 0.47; 23.2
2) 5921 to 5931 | 0.14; 24.6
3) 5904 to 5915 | 0.39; 22.2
